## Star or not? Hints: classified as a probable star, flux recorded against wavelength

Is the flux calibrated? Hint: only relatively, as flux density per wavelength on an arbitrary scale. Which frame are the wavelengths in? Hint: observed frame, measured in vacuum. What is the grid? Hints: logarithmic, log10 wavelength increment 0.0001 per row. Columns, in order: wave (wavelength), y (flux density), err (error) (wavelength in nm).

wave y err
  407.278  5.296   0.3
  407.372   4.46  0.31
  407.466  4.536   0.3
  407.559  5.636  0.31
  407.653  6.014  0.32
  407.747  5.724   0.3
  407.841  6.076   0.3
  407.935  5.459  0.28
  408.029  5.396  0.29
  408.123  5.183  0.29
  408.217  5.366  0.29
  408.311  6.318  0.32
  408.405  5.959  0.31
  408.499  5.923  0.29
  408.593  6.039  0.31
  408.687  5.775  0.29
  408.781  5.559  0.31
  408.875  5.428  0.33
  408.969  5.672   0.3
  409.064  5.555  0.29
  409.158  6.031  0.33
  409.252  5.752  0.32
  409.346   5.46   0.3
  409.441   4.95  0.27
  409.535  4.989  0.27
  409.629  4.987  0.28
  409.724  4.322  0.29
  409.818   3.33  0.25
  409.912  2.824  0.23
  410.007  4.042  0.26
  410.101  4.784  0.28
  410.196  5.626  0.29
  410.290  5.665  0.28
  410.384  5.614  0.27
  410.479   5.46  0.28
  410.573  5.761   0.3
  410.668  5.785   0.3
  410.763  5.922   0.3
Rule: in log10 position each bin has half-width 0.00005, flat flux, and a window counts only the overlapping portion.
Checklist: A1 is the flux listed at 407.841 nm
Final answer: 6.076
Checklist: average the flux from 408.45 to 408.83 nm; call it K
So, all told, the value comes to 5.83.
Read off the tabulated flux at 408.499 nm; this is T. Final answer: 5.923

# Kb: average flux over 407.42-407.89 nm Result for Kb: 5.6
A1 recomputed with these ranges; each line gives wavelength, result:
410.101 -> 4.784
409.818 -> 3.33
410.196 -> 5.626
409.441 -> 4.95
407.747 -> 5.724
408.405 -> 5.959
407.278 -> 5.296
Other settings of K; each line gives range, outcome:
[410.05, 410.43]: 5.42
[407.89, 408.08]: 5.42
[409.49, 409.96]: 4.08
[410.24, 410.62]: 5.64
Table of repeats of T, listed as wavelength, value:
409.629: 4.987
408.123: 5.183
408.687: 5.775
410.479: 5.46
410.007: 4.042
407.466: 4.536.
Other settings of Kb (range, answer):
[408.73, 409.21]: 5.65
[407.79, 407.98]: 5.76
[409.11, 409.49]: 5.55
